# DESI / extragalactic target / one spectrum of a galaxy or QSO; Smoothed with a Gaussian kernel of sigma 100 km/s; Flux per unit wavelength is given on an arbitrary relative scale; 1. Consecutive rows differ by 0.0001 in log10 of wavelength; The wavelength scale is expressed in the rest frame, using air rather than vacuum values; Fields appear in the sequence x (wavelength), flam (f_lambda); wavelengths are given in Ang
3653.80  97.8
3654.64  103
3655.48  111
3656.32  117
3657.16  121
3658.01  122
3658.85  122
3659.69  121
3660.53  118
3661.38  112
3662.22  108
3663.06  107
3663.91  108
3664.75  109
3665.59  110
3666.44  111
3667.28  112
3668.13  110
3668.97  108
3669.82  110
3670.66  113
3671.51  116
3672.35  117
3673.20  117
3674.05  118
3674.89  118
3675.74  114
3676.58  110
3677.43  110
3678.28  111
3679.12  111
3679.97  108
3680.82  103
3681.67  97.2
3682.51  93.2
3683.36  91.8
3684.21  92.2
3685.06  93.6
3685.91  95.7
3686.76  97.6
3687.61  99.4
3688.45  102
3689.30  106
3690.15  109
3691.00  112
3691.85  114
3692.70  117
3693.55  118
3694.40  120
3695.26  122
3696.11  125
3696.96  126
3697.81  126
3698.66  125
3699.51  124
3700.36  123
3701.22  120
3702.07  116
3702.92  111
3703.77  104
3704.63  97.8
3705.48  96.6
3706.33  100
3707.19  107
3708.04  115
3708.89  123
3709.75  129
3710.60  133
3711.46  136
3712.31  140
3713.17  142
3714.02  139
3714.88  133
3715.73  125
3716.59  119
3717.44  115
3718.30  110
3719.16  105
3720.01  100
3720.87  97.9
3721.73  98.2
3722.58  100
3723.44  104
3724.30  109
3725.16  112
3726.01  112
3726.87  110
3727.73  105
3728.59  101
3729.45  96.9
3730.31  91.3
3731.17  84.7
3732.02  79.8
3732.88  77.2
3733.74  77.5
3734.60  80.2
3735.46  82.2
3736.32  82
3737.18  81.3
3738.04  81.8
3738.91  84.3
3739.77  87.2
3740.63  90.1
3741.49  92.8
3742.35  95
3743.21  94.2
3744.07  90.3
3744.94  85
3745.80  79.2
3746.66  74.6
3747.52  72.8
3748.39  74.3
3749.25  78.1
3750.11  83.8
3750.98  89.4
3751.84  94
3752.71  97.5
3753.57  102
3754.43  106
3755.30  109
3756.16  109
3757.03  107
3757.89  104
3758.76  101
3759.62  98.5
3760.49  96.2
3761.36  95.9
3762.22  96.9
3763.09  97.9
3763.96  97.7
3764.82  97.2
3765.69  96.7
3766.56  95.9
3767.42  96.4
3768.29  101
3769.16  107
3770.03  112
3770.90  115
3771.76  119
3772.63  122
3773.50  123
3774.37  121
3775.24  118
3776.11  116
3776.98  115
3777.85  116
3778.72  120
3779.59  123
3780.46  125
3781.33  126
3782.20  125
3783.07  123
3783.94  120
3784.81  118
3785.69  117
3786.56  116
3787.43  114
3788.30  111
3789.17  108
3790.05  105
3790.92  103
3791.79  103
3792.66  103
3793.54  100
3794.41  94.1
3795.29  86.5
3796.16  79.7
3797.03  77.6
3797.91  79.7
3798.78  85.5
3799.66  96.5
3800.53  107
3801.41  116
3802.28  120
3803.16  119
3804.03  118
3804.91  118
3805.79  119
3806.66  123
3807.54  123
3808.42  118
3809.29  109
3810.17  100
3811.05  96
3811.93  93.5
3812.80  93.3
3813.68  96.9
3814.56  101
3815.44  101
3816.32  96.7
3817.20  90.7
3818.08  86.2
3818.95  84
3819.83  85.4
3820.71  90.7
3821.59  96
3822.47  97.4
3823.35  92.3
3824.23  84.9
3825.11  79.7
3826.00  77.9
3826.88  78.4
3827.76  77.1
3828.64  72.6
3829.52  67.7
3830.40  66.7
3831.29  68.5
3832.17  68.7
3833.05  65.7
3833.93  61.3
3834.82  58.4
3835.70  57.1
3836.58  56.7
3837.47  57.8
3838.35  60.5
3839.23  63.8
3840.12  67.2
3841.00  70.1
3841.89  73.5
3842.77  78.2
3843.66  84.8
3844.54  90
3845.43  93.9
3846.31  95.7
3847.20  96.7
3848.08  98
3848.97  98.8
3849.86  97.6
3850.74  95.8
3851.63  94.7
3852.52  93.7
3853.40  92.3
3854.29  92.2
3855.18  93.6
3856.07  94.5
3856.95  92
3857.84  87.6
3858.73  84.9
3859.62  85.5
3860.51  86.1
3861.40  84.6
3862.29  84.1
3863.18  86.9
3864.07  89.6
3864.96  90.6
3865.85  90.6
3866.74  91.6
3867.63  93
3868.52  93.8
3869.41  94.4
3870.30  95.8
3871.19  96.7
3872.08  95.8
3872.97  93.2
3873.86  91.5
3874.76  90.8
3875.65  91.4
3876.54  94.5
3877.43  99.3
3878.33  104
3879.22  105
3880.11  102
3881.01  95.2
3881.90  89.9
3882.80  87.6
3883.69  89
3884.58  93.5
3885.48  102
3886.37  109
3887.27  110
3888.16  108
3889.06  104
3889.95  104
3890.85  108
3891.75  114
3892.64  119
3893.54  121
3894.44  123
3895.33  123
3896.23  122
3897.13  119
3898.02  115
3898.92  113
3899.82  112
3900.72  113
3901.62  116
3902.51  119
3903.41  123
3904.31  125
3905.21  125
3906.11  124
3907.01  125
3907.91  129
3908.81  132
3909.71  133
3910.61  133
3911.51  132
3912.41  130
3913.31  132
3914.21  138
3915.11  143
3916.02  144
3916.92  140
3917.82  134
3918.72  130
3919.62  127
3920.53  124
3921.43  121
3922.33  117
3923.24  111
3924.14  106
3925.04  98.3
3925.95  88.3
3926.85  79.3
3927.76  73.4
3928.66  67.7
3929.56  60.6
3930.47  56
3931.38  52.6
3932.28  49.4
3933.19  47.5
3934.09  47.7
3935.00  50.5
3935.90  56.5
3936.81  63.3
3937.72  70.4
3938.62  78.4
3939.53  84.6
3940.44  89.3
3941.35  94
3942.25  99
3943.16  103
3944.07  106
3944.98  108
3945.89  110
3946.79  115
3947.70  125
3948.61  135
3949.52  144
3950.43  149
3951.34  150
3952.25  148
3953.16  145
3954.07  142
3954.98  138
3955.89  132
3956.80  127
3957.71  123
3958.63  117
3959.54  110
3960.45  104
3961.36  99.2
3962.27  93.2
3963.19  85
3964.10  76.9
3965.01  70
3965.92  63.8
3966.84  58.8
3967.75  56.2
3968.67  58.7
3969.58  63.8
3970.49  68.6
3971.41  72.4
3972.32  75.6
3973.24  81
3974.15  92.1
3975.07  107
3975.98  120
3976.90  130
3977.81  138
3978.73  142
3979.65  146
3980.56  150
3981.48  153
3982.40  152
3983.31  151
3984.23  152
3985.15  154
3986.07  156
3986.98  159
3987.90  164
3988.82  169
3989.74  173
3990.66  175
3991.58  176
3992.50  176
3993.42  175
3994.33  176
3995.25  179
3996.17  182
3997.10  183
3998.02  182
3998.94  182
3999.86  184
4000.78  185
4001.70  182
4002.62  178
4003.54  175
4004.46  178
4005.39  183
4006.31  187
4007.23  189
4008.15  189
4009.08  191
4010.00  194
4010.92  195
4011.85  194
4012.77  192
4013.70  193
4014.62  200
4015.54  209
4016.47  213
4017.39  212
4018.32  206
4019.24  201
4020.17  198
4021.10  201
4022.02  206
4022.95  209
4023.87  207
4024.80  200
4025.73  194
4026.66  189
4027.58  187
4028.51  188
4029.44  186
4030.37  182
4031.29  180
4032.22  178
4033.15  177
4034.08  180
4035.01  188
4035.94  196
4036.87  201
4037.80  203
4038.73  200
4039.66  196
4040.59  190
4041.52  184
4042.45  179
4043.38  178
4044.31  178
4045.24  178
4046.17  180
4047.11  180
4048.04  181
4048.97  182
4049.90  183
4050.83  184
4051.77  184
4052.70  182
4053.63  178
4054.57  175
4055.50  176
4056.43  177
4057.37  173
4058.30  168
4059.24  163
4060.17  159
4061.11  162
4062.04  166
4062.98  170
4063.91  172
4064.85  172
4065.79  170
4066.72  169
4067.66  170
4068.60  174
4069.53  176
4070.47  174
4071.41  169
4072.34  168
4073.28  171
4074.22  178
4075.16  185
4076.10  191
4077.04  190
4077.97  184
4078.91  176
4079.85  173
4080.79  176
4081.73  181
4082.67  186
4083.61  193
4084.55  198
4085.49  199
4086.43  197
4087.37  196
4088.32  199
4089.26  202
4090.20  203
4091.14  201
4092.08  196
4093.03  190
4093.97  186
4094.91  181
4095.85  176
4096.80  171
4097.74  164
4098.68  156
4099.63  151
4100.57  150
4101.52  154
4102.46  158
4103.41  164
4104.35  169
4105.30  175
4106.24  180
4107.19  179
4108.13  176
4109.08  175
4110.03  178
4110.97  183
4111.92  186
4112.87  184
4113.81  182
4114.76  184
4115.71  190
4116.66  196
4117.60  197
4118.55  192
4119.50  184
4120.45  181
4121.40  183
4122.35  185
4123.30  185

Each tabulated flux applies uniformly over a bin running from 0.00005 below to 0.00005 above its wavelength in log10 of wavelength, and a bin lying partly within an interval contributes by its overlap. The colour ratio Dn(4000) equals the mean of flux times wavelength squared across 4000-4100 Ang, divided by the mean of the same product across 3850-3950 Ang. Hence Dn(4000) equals 1.95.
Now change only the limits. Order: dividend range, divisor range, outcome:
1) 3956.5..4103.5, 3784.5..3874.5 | 2.04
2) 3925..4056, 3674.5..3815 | 1.59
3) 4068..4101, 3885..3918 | 1.63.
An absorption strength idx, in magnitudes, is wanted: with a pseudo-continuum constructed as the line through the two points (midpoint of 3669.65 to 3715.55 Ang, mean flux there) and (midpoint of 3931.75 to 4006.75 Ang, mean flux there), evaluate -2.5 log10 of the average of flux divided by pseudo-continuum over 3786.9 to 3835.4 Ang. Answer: 0.25 mag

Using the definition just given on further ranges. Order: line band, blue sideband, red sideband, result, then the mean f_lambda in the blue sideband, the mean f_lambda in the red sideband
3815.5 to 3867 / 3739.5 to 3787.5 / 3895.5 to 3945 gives 0.25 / 104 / 104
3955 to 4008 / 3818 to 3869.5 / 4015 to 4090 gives 0.11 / 82.8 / 185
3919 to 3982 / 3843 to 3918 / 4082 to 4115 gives 0.29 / 106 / 181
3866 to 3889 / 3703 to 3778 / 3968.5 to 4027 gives 0.38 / 102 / 167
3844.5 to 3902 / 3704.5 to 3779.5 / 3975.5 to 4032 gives 0.39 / 102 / 180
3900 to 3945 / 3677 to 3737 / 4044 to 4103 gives 0.40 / 108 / 178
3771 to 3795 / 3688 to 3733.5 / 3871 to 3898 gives -0.06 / 112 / 104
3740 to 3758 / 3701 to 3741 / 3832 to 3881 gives 0.11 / 105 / 86.5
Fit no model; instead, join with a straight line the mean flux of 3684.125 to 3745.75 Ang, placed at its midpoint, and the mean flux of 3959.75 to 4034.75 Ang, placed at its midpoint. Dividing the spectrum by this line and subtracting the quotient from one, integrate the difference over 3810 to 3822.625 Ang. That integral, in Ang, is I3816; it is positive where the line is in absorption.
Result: 3.1 Ang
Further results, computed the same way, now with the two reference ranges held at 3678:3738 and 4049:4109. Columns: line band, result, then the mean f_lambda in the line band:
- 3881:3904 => 5.2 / 110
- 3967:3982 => 5.2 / 103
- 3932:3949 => 7.3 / 86.2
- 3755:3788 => 2.5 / 111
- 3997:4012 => -2.0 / 185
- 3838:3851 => 4.8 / 84.3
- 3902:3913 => 1.3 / 128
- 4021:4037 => -2.2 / 191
